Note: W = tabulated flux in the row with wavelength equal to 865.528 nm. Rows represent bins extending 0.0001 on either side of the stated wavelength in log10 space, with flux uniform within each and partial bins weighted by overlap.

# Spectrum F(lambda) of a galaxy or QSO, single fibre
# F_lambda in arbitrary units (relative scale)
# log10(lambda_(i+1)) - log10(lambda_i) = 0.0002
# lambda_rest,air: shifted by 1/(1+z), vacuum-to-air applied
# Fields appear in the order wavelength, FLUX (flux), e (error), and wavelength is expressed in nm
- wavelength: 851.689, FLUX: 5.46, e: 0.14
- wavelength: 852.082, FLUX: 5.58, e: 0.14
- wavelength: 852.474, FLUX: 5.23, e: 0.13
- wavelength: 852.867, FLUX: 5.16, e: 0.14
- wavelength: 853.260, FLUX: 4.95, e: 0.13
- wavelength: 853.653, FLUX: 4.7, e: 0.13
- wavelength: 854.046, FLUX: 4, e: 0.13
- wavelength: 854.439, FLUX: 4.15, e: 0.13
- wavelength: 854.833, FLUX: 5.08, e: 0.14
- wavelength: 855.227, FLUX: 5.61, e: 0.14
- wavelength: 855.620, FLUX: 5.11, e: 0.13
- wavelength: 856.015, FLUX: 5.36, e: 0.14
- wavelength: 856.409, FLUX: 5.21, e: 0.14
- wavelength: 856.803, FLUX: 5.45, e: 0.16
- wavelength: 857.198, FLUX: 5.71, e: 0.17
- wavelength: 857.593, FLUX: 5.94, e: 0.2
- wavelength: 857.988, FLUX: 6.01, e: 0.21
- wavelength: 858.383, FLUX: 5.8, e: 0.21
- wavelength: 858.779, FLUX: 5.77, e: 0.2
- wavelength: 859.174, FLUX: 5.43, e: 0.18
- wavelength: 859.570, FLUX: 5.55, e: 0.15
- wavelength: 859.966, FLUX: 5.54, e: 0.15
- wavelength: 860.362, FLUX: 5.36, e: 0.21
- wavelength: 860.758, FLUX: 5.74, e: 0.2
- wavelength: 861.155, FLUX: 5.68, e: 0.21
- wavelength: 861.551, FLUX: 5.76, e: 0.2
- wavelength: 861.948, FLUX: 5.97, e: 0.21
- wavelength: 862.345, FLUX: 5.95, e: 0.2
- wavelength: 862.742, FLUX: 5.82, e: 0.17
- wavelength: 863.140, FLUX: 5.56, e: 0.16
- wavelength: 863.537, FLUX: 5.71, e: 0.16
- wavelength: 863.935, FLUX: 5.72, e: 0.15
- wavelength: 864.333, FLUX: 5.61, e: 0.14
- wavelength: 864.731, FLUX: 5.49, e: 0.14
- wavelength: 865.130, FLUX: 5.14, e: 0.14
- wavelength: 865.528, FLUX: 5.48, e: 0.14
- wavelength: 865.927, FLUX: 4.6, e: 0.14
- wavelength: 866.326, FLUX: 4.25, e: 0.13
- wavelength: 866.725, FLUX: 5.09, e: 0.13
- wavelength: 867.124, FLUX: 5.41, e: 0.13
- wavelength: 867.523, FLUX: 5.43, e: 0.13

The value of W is 5.48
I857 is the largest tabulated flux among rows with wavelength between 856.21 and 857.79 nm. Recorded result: 5.94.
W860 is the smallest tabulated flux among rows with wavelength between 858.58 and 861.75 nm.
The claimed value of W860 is 5.36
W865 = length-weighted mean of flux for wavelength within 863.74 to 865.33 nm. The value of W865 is 5.49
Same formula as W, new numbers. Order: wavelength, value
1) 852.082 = 5.58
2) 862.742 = 5.82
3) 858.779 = 5.77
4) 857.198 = 5.71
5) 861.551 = 5.76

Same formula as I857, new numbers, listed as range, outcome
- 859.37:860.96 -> 5.74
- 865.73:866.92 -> 5.09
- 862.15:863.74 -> 5.95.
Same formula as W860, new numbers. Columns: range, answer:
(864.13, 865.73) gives 5.14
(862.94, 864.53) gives 5.56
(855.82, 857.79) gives 5.21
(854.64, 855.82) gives 5.08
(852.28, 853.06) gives 5.16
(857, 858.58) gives 5.71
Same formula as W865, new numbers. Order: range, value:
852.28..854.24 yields 4.81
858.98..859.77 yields 5.49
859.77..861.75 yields 5.62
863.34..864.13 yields 5.71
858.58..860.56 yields 5.53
